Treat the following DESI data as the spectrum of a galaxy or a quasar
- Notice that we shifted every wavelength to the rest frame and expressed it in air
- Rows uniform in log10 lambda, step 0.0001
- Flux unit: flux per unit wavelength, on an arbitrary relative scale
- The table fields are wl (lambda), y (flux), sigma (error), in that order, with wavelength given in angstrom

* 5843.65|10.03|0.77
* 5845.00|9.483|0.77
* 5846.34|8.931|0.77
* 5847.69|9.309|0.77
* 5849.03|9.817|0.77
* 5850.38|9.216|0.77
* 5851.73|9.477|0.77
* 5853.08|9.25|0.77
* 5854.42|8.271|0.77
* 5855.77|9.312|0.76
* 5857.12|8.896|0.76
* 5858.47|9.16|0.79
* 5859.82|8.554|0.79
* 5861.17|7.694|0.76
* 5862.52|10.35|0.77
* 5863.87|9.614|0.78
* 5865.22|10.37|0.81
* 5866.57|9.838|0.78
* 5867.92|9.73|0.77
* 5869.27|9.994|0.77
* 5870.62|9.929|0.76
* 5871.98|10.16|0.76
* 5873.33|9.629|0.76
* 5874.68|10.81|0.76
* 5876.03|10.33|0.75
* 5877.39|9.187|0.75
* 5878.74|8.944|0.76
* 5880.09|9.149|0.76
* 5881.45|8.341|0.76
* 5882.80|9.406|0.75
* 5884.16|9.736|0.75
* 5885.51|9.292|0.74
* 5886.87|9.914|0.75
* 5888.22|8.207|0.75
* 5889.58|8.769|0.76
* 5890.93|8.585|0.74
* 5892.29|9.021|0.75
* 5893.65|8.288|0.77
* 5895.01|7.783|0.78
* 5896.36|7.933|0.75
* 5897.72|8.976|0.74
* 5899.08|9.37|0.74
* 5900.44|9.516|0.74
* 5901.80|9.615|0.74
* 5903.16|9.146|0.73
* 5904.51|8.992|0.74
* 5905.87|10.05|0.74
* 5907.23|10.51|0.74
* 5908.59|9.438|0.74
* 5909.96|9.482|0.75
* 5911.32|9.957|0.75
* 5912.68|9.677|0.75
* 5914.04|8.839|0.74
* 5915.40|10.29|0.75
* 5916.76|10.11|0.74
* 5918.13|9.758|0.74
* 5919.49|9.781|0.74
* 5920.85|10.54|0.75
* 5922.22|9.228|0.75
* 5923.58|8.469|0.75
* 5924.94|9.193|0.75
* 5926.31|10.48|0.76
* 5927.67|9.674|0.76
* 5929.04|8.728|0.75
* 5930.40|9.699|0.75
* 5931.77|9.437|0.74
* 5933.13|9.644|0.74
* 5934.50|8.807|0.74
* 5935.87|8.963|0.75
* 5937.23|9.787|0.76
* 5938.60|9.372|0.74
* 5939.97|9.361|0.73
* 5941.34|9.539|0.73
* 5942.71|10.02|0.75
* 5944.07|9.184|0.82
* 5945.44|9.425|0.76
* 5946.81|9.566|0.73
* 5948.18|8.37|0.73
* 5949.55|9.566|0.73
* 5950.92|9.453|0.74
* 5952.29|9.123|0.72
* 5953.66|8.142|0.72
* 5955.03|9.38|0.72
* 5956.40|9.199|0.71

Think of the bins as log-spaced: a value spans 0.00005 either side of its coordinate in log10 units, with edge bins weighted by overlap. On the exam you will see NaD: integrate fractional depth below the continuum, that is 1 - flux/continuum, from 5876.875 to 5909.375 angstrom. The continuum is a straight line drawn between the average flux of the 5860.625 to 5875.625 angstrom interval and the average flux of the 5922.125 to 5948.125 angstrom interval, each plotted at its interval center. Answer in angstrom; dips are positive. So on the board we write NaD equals 2.0 angstrom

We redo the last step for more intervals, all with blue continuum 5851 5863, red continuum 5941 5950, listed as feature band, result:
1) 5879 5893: 0.10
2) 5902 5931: -1.19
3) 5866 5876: -1.11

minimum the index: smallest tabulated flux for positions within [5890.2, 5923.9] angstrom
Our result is 7.783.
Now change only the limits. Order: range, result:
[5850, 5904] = 7.694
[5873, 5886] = 8.341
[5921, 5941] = 8.469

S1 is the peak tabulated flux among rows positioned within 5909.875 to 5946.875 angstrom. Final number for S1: 10.54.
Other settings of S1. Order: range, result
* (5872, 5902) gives 10.81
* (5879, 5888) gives 9.914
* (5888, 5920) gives 10.51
